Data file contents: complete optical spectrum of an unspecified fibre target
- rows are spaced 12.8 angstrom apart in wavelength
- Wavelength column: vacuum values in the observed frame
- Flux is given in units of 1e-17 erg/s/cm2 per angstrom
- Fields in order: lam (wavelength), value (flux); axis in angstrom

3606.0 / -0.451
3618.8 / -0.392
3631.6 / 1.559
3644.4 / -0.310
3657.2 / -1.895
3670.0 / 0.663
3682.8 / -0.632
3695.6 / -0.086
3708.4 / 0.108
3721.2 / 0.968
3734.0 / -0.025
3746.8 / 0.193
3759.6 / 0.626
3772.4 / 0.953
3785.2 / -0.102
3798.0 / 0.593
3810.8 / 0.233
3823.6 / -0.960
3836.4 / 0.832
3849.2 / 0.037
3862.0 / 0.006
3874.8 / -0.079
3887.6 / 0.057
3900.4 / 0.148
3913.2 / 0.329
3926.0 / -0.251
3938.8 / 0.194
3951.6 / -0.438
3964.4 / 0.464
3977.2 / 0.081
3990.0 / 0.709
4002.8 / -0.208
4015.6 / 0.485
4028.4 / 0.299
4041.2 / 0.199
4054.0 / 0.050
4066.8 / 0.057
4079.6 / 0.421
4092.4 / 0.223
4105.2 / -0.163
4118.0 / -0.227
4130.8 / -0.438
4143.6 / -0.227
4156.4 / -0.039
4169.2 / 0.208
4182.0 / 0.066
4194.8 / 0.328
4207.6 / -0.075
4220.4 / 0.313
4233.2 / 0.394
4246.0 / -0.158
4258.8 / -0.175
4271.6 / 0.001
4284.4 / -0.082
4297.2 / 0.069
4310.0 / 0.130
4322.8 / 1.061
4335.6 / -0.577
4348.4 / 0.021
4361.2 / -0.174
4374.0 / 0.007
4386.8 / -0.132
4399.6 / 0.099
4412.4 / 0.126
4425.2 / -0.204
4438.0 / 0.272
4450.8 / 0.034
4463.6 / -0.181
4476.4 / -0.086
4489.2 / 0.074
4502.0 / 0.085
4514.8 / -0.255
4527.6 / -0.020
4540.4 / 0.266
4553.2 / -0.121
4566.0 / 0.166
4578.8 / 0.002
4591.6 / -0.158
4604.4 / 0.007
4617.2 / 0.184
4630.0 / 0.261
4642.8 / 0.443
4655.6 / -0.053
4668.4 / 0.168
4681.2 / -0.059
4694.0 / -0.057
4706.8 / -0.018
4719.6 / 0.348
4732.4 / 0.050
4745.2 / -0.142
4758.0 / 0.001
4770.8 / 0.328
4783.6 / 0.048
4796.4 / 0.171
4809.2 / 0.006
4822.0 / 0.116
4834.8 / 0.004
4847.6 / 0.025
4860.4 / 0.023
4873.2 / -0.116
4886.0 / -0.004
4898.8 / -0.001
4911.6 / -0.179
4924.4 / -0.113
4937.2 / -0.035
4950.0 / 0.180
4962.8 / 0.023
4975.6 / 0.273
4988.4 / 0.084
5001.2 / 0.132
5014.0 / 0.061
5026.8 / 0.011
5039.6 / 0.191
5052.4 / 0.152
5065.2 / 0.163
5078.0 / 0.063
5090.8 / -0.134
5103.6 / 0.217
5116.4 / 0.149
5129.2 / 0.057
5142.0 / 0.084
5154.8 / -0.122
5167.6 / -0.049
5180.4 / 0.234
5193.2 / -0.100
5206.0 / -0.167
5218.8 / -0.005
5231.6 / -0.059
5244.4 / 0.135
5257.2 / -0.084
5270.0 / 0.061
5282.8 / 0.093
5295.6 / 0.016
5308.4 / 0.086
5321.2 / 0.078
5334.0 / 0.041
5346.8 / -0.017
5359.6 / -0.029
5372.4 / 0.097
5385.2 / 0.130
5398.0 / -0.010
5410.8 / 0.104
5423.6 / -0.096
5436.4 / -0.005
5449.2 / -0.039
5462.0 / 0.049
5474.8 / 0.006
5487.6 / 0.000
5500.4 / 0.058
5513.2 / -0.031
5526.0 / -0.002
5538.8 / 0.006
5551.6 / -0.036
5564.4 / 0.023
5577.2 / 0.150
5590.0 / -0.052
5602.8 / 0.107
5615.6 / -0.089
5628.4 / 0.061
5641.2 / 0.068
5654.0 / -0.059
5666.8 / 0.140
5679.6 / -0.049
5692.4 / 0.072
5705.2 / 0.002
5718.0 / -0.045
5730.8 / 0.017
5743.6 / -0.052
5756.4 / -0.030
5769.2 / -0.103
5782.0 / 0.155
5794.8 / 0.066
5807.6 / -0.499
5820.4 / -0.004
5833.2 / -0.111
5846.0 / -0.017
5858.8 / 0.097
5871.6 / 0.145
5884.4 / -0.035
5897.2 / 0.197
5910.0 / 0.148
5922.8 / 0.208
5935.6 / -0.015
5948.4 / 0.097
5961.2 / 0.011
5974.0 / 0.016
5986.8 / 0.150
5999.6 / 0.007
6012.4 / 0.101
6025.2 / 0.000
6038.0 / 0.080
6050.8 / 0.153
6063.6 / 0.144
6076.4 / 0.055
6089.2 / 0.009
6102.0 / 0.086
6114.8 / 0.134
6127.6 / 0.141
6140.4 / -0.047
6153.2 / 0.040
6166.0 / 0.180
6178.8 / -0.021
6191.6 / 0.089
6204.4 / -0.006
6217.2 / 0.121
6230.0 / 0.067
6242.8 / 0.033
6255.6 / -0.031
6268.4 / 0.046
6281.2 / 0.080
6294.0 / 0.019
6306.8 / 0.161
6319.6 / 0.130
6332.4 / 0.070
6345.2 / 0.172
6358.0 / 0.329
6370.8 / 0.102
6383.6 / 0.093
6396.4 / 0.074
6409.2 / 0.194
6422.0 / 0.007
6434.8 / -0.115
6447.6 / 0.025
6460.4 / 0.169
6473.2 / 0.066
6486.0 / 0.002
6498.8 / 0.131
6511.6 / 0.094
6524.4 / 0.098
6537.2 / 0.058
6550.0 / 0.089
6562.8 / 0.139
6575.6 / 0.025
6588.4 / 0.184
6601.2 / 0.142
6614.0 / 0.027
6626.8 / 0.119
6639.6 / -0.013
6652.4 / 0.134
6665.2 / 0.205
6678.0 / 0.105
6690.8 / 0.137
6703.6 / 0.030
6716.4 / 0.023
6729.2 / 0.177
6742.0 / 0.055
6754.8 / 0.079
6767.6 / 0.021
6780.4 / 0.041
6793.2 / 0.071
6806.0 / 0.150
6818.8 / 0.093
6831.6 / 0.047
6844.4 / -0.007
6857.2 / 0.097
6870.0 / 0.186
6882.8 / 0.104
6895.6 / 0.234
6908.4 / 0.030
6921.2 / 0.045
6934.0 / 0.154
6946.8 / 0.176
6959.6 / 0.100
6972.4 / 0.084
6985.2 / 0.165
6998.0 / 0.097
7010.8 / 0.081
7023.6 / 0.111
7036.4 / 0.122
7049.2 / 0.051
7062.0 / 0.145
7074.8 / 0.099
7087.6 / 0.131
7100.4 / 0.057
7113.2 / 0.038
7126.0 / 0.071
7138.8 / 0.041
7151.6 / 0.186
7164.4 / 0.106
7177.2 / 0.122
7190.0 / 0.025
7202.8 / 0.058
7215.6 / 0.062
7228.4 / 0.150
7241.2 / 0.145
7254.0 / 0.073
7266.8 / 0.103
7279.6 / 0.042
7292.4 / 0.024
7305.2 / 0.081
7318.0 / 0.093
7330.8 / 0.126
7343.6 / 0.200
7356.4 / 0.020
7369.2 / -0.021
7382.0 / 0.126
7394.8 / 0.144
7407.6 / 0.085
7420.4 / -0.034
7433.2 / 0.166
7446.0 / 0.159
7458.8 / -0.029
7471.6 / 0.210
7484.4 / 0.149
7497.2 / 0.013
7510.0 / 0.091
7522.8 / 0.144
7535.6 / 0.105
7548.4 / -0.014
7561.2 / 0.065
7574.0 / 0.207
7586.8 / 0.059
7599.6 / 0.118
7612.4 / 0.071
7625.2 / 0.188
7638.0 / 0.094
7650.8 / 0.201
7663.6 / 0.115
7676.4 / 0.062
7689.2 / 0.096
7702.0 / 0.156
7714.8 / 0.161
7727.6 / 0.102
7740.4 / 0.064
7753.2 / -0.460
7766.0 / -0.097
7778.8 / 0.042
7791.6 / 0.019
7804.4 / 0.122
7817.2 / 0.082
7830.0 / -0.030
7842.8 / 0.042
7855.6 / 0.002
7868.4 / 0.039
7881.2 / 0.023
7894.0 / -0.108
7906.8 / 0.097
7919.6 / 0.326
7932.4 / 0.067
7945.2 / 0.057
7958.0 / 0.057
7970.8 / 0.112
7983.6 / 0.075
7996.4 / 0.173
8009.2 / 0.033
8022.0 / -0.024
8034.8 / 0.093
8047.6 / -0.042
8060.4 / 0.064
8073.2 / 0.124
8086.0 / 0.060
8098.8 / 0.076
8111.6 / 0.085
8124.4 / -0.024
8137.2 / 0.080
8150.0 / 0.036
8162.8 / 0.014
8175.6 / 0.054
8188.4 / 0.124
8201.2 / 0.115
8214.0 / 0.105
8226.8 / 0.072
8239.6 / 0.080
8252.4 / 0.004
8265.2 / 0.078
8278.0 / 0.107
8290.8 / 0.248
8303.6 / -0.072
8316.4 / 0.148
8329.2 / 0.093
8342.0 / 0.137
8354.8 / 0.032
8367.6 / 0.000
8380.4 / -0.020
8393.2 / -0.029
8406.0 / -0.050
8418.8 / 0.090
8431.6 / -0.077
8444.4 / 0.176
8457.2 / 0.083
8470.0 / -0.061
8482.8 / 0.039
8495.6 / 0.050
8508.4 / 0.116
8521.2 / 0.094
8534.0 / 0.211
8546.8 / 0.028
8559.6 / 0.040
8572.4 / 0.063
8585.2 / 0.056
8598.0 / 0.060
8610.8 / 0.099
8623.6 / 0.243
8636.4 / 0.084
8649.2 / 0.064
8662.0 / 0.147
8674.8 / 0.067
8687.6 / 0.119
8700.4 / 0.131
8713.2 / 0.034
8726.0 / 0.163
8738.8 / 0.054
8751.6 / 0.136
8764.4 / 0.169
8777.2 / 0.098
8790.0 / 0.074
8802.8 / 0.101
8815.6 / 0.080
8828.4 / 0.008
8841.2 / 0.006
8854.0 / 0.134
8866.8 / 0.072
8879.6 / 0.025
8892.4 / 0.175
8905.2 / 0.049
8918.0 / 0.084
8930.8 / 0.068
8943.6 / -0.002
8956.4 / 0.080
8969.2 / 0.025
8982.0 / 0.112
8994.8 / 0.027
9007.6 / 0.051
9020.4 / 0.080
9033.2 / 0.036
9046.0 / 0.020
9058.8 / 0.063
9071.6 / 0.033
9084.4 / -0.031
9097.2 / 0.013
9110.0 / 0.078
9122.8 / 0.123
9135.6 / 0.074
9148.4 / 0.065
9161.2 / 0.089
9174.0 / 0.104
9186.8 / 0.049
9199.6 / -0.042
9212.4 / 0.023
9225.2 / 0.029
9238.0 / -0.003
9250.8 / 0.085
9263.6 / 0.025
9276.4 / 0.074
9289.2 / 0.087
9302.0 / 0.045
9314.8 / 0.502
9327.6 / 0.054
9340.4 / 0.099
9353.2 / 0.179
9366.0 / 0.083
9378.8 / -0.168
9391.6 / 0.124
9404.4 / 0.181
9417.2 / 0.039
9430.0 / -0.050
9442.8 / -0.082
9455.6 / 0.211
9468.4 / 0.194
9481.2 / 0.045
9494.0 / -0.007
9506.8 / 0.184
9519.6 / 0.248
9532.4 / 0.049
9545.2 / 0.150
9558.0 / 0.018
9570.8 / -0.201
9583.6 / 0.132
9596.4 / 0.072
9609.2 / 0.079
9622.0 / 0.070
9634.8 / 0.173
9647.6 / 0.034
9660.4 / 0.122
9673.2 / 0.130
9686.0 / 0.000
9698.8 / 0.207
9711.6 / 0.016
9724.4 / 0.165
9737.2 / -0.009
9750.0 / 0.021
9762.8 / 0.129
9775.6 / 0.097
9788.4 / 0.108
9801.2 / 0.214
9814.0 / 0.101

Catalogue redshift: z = 0.70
